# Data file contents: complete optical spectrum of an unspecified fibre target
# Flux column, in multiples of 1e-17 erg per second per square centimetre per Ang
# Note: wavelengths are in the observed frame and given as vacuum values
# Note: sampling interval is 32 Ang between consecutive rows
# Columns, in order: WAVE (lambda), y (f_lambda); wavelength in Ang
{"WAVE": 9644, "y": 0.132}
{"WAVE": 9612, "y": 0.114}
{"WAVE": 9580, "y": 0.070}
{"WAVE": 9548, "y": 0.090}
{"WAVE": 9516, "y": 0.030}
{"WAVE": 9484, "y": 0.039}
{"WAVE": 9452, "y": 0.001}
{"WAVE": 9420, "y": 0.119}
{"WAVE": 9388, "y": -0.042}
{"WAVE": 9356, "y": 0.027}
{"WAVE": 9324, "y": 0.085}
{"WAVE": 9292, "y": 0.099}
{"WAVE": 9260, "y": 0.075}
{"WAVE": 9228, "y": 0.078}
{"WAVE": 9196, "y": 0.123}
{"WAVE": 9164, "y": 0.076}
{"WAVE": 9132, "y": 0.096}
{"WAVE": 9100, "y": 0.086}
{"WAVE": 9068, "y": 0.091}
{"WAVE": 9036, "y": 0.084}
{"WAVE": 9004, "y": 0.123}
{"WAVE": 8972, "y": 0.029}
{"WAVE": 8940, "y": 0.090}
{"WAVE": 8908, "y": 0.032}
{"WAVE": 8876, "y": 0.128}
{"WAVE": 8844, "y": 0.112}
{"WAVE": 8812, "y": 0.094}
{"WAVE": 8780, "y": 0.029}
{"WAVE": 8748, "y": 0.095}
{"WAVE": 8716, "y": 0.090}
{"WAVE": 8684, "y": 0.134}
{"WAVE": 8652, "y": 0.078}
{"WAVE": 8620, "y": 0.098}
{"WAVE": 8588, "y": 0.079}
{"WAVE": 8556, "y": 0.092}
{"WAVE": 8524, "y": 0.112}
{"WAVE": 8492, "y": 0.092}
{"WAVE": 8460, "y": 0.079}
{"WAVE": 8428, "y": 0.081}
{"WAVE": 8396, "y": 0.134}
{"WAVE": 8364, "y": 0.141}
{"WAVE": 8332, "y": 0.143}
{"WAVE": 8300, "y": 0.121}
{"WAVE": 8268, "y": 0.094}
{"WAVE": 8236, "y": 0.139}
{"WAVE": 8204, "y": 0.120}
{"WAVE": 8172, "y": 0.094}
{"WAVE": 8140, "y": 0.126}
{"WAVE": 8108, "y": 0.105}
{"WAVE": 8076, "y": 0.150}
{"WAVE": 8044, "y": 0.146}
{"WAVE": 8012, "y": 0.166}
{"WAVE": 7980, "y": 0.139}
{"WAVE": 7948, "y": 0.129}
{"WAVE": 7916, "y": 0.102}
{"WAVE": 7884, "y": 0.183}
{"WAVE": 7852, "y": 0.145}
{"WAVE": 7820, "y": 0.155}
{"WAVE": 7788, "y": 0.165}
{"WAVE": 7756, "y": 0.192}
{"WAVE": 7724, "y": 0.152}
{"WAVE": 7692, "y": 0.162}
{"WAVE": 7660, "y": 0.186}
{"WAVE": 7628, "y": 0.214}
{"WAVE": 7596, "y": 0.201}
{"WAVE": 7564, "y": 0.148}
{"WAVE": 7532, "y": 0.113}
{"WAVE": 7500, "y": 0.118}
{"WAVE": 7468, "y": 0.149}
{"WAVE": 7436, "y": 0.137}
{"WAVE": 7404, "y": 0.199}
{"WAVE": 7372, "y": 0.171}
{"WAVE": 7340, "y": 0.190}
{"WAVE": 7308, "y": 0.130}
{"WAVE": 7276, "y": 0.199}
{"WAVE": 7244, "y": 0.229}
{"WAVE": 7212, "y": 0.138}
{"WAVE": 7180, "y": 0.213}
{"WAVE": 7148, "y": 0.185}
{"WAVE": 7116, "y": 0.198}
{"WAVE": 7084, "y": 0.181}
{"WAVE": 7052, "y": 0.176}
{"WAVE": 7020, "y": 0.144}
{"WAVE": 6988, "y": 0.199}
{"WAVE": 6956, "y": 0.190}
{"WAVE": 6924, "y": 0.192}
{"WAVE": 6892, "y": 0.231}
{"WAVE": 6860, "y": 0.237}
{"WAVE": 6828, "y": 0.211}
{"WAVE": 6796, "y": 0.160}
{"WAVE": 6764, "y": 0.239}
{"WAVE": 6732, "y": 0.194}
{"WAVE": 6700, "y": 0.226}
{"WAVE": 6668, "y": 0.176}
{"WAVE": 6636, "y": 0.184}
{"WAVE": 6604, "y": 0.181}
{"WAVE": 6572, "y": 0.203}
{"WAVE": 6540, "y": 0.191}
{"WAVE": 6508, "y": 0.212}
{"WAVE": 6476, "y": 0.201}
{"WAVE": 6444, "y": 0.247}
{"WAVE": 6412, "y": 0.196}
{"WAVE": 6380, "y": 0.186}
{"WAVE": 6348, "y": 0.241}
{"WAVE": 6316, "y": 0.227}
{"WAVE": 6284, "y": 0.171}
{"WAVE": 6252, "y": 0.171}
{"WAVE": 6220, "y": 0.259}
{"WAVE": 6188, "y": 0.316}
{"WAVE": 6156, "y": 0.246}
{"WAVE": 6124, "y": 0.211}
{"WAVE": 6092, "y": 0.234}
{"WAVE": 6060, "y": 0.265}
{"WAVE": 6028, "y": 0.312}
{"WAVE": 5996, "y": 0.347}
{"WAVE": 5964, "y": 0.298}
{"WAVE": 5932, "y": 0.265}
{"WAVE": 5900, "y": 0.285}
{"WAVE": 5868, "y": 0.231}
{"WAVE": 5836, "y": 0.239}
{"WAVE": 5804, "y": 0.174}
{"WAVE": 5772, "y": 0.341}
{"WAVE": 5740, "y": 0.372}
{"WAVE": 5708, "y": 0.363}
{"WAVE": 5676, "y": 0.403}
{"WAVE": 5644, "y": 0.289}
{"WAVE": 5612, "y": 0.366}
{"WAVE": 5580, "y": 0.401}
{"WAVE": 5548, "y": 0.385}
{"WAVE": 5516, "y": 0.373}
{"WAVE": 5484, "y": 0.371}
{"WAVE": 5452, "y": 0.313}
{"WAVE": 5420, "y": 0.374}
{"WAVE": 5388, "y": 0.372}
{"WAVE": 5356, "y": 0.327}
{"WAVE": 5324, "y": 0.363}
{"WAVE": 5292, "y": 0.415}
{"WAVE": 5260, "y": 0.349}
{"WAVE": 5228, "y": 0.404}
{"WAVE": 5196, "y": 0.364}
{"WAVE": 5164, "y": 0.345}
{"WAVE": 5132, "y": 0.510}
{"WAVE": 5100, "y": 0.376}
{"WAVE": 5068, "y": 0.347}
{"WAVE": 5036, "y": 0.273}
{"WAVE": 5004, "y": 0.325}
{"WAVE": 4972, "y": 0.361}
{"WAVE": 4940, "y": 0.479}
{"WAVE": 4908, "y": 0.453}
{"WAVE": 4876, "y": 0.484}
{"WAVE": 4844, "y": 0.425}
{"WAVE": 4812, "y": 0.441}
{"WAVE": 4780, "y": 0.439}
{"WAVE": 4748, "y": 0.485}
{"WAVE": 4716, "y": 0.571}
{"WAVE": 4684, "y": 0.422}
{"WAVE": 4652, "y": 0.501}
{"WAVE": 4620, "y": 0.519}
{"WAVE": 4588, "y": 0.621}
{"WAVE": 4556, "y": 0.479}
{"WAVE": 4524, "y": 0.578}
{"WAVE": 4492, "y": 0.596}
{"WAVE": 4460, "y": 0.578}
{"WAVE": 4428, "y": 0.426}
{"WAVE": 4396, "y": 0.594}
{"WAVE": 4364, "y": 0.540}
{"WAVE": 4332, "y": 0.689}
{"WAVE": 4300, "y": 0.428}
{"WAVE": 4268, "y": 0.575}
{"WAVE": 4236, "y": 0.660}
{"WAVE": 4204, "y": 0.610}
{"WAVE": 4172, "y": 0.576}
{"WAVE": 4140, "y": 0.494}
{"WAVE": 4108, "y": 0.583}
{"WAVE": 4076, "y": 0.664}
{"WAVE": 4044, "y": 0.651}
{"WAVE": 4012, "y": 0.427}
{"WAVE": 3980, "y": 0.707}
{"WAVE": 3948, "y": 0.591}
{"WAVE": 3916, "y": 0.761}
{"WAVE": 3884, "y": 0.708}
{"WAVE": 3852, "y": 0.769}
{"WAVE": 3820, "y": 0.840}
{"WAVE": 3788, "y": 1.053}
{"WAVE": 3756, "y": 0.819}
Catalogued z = 1.60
